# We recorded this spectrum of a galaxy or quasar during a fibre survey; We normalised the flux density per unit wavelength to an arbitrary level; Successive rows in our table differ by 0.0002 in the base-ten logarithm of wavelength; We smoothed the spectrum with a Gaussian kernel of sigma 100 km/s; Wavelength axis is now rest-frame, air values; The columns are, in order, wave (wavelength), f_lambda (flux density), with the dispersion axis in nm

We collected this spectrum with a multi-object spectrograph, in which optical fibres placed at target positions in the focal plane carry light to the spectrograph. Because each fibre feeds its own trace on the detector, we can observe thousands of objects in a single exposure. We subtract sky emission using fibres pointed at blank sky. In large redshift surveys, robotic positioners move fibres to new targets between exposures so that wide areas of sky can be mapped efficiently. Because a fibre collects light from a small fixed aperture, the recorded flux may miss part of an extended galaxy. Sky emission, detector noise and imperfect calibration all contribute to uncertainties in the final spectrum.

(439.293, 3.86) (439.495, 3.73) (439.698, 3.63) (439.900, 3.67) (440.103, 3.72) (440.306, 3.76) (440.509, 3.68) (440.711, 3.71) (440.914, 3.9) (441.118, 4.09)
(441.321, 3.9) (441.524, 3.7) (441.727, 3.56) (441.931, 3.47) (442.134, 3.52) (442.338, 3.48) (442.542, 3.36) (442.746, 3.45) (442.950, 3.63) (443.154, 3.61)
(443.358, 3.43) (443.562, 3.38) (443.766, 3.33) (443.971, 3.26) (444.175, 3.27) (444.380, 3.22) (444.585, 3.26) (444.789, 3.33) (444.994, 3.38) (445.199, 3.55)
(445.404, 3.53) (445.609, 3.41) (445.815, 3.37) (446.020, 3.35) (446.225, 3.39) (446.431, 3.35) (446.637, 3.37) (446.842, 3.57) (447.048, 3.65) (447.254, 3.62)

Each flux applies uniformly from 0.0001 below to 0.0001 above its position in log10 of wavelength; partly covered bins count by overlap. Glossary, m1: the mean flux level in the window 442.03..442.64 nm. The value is 3.45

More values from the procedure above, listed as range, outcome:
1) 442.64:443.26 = 3.56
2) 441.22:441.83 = 3.72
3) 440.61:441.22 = 3.9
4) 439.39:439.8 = 3.68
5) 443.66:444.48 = 3.27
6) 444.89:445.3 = 3.46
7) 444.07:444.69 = 3.25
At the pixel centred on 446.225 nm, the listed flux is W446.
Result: 3.39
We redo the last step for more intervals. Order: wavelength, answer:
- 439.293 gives 3.86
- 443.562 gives 3.38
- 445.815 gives 3.37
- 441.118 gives 4.09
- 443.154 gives 3.61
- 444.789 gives 3.33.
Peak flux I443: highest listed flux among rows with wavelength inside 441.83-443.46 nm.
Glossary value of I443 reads 3.63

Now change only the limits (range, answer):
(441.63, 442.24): 3.56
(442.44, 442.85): 3.45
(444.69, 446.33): 3.55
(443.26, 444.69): 3.43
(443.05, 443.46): 3.61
